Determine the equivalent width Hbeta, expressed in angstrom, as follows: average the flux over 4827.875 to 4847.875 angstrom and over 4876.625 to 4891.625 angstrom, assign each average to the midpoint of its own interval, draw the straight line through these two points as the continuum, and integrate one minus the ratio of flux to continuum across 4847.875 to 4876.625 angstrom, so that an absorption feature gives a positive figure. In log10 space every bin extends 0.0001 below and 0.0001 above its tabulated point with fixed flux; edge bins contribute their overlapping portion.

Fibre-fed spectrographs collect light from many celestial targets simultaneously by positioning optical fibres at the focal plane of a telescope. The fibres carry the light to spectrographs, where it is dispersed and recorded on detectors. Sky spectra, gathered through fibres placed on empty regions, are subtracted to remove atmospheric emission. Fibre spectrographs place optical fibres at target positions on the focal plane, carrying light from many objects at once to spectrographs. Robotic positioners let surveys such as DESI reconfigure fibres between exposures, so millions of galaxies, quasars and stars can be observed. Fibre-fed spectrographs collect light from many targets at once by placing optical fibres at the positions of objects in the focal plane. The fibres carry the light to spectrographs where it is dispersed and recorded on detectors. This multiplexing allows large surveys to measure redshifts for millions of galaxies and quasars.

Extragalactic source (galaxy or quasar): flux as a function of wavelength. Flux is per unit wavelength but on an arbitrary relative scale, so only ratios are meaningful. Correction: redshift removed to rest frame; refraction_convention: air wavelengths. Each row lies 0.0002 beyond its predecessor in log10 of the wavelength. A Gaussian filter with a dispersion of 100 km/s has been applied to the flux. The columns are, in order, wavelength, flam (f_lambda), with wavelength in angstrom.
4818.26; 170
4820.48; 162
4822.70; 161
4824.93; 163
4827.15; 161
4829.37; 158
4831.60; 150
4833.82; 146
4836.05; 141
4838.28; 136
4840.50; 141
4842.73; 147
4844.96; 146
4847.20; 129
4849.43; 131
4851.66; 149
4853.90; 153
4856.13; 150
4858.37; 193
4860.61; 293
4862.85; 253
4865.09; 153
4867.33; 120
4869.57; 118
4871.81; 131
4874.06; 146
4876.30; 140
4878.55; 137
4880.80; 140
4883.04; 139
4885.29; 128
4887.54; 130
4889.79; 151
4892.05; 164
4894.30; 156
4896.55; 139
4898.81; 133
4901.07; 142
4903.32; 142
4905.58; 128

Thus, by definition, -4.6 angstrom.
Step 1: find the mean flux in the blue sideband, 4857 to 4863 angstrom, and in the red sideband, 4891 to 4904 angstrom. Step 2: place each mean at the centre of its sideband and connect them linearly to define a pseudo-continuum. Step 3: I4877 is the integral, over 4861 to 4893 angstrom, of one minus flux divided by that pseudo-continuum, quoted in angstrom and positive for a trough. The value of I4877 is 7.71 angstrom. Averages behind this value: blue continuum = 241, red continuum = 146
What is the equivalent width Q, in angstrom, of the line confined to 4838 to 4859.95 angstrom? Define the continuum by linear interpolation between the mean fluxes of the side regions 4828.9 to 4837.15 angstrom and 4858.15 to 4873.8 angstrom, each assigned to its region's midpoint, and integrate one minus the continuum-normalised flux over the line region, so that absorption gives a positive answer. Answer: 1.6 angstrom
